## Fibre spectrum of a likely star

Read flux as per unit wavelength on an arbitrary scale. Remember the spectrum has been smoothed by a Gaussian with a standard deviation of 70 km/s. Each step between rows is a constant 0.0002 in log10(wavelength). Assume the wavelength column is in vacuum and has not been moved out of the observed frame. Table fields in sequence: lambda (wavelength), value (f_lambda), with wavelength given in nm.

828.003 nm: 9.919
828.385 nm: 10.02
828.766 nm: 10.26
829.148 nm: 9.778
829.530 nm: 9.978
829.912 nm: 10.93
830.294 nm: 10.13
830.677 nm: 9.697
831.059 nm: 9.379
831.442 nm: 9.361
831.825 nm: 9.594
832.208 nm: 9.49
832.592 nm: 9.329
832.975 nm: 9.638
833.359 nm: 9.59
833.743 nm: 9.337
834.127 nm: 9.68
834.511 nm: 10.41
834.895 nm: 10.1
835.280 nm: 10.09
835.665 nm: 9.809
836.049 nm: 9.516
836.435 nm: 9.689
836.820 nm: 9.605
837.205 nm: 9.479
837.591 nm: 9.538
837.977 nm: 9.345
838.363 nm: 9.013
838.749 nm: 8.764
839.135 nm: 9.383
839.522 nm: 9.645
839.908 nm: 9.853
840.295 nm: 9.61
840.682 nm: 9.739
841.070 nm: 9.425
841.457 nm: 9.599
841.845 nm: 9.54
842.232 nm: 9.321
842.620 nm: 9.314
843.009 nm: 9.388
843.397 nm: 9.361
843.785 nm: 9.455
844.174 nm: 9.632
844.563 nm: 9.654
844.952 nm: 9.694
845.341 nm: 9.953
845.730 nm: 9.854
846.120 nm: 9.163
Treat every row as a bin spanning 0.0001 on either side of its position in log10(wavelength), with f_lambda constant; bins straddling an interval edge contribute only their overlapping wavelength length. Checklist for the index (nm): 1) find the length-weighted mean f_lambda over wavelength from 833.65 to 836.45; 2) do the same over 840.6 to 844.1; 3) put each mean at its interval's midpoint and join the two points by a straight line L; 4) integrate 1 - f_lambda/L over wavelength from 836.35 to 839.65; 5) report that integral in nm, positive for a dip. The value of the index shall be 0.11 nm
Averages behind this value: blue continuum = 9.86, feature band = 9.37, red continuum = 9.46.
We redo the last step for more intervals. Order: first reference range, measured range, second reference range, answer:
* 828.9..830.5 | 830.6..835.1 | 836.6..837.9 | 0.128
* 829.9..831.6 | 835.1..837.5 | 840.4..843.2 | -0.013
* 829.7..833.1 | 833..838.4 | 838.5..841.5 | -0.036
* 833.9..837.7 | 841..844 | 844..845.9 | 0.105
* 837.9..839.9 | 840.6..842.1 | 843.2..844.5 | -0.026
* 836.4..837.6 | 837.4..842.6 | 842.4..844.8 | 0.046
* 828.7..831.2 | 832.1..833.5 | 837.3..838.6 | 0.036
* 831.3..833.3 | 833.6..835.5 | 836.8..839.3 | -0.107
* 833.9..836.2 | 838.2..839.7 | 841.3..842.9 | 0.071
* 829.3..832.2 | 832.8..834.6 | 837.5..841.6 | 0.003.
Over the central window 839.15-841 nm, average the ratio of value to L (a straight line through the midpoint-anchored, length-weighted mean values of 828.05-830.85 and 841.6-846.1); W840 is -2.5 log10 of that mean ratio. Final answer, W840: 0.00 mag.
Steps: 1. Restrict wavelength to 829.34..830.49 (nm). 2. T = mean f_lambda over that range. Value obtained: 10.3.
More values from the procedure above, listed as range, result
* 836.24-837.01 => 9.64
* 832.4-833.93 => 9.47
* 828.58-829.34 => 10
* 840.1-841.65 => 9.59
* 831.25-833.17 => 9.48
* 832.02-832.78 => 9.4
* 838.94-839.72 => 9.52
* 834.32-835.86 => 10.1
